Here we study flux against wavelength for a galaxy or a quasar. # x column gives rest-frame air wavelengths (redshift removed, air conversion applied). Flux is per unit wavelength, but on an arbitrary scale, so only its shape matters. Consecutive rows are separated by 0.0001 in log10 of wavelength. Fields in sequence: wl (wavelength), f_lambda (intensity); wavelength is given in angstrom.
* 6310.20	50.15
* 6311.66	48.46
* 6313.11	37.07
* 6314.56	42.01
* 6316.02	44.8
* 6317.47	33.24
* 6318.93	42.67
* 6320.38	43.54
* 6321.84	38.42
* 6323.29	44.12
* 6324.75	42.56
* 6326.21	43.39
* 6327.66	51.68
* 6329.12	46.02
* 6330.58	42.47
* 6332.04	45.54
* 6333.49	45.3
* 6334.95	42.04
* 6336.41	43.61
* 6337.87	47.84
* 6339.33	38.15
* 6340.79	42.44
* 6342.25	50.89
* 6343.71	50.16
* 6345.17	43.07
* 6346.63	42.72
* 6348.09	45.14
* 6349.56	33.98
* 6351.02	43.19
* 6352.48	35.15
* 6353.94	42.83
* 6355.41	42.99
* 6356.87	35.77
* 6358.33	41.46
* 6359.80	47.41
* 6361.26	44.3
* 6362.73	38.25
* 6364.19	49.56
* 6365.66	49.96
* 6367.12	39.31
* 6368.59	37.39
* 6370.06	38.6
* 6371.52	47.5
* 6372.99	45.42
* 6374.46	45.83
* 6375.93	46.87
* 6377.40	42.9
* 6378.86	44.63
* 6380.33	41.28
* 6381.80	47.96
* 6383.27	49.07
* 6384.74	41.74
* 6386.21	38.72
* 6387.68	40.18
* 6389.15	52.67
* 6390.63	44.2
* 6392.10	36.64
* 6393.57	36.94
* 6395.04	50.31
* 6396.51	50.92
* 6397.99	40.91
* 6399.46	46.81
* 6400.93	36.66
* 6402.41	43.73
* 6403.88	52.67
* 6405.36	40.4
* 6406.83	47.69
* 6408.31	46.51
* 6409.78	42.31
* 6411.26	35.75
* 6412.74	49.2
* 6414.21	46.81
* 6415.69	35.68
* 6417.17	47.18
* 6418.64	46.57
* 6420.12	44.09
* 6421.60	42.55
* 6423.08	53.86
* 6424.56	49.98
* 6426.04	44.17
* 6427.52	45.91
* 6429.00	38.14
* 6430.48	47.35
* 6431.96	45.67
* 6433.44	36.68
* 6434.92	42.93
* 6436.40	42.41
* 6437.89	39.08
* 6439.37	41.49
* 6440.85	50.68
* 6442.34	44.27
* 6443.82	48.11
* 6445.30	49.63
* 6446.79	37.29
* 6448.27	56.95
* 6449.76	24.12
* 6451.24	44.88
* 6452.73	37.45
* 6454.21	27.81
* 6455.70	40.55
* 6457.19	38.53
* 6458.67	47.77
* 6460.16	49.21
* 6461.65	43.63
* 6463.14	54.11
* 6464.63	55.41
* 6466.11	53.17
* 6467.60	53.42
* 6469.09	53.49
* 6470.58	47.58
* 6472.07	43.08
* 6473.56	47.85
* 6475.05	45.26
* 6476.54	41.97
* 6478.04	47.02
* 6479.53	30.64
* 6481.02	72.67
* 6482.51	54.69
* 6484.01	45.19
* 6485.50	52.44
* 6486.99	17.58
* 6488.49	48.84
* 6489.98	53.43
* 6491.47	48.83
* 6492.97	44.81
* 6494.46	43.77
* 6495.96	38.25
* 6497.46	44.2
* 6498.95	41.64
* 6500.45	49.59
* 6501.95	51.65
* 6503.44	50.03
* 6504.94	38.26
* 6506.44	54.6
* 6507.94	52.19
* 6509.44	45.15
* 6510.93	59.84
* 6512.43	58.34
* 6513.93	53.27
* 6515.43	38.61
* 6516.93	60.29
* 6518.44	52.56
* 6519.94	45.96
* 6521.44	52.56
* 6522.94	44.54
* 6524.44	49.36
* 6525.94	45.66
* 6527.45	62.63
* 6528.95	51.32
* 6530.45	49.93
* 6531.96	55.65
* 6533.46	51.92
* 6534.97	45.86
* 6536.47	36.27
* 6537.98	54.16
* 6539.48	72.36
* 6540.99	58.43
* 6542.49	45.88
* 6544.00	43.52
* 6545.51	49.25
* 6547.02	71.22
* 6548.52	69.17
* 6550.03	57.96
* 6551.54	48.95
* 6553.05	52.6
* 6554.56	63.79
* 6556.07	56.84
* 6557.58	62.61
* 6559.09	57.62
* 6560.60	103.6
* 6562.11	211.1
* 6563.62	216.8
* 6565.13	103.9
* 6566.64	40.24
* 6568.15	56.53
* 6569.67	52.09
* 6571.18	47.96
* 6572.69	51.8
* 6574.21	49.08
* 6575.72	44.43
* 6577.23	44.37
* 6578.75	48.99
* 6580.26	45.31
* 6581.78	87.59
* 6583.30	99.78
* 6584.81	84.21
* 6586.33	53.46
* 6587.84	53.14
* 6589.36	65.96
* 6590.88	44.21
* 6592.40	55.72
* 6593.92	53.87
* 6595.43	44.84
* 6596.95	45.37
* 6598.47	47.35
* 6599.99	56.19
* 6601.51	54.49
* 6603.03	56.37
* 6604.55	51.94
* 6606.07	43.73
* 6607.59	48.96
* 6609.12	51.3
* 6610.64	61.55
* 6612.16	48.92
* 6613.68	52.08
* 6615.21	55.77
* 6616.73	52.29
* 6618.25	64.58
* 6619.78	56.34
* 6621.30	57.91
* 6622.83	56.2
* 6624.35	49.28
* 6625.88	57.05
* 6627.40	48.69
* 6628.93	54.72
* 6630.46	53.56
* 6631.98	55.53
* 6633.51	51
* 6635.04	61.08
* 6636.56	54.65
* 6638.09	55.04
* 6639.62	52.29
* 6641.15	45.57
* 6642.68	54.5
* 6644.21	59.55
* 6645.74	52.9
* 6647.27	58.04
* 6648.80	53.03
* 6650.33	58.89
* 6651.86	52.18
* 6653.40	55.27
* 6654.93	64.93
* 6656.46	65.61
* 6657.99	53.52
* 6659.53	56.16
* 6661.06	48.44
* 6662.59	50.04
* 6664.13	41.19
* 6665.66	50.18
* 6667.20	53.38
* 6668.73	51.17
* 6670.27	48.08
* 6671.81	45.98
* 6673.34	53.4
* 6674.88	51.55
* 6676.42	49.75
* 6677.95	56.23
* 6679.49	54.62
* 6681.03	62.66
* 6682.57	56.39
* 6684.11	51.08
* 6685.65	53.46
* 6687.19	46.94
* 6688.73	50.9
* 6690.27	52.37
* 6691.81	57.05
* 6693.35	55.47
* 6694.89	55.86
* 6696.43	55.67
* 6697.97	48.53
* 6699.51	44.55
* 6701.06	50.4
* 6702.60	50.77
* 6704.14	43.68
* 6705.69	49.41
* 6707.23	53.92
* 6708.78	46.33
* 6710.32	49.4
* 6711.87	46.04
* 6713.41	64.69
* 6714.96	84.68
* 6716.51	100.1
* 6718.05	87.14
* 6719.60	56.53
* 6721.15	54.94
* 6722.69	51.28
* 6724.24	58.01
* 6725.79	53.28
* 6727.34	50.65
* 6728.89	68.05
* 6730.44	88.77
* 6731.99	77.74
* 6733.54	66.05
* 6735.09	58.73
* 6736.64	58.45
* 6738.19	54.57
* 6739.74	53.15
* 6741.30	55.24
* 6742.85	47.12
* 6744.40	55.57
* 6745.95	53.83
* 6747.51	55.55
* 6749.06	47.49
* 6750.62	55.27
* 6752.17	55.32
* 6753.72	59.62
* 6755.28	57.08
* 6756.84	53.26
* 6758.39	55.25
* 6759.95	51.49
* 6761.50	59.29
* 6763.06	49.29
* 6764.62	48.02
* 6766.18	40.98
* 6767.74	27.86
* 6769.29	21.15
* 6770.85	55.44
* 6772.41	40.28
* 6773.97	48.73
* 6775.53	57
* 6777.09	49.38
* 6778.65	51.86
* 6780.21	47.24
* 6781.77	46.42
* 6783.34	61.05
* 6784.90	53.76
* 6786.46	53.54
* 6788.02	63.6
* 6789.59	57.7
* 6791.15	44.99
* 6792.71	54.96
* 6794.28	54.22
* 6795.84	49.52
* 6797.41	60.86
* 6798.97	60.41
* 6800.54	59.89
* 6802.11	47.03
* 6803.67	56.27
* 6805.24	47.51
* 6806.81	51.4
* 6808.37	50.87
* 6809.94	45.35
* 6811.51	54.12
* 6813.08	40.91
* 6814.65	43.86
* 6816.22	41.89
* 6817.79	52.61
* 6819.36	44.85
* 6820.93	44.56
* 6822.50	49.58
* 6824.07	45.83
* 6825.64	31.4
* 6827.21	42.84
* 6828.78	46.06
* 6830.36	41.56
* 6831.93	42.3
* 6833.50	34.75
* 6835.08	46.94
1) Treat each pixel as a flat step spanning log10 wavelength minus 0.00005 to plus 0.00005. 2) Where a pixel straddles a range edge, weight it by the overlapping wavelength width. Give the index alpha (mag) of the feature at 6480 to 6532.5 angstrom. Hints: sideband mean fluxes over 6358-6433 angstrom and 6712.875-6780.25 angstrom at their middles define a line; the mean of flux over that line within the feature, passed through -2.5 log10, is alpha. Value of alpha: -0.02 mag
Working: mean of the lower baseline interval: 44.3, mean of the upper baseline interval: 56.5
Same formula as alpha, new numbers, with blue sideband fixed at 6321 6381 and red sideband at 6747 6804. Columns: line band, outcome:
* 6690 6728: -0.13 mag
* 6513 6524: -0.07 mag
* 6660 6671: 0.01 mag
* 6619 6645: -0.11 mag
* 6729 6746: -0.21 mag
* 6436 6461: 0.07 mag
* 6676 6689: -0.08 mag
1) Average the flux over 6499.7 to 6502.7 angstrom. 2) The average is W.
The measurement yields 50.7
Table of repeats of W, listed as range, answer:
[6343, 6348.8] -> 45.3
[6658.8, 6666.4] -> 49.2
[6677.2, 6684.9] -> 56.1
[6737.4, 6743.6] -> 52.5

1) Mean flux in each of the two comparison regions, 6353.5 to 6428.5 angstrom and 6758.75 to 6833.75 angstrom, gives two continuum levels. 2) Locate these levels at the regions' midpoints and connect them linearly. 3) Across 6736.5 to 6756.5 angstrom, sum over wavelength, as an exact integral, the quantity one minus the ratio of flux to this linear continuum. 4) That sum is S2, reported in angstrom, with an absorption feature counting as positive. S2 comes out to -2.6 angstrom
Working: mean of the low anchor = 44.1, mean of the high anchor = 48.6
